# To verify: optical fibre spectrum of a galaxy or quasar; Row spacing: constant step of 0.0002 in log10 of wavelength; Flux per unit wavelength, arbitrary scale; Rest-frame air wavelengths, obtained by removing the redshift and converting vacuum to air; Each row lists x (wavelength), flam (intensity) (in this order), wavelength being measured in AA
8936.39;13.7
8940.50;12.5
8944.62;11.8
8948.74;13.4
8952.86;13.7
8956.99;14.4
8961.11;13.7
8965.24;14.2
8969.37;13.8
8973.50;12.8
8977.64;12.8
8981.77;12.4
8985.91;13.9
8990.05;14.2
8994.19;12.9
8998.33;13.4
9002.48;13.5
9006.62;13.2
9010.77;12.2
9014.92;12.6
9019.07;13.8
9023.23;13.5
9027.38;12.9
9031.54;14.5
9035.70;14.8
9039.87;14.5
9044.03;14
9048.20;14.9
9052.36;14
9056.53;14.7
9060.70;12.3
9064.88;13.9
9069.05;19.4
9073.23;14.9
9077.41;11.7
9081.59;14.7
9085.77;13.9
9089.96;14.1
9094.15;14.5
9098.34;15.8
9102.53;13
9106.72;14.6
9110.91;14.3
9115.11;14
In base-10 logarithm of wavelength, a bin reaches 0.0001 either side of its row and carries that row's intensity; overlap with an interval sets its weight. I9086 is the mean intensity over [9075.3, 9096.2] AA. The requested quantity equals 13.8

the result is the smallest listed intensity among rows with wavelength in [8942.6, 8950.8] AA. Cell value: 11.8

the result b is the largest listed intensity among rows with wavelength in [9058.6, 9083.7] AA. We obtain 19.4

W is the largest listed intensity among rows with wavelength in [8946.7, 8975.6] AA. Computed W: 14.4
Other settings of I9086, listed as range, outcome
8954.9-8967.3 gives 14.1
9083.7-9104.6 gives 14.3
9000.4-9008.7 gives 13.3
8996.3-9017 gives 13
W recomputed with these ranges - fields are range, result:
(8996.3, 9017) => 13.5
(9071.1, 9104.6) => 15.8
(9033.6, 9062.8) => 14.9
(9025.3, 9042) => 14.8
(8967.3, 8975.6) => 13.8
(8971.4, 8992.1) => 14.2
